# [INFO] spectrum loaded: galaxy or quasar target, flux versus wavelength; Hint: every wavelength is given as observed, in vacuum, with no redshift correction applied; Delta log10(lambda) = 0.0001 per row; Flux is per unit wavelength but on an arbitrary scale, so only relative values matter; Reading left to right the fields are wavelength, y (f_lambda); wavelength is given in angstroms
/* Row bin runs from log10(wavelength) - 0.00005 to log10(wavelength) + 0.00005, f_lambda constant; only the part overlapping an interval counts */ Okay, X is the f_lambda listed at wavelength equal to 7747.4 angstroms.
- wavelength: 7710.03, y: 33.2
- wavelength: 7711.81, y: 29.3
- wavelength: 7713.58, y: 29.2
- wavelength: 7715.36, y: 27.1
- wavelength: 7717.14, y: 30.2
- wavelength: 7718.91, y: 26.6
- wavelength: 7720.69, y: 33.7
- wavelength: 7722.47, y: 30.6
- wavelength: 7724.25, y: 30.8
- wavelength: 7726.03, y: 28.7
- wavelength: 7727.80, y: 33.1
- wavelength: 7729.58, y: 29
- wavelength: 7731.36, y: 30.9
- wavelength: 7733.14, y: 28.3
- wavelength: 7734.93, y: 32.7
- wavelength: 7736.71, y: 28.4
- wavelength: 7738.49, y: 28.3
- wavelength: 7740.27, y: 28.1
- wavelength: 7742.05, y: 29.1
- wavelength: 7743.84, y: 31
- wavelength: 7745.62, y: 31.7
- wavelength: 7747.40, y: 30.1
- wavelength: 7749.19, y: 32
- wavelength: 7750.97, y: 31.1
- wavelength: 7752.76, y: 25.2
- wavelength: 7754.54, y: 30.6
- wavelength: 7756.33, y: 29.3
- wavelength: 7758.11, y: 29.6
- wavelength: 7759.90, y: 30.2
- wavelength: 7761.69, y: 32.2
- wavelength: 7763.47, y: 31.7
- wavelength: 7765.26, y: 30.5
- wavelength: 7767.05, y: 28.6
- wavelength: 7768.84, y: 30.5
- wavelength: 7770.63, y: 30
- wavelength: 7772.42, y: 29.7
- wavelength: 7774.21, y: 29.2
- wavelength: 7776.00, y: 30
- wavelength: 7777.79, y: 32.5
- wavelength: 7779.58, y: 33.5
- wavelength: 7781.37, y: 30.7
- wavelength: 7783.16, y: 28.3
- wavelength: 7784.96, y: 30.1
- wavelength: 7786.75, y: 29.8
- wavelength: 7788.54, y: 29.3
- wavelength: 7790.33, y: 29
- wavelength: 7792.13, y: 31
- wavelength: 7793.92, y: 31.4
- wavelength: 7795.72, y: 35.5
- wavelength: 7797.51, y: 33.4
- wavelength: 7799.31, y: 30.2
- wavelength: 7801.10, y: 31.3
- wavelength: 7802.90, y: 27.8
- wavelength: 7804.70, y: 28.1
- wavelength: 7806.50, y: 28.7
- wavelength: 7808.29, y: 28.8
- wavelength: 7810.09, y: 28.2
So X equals 30.1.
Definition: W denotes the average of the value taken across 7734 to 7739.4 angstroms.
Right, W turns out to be 29.8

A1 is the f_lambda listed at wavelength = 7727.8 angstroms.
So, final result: 33.1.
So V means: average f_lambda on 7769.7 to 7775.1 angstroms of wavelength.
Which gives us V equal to 29.6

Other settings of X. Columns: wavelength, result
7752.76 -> 25.2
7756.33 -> 29.3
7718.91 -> 26.6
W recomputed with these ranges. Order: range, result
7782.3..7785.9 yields 29.2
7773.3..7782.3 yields 31.2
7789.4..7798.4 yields 32.1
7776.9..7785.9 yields 31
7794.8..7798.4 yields 34.4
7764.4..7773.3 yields 29.8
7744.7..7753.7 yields 30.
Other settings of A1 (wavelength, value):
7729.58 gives 29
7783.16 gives 28.3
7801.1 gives 31.3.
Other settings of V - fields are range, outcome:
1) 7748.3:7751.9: 31.5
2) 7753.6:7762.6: 30.4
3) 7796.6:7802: 31.7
